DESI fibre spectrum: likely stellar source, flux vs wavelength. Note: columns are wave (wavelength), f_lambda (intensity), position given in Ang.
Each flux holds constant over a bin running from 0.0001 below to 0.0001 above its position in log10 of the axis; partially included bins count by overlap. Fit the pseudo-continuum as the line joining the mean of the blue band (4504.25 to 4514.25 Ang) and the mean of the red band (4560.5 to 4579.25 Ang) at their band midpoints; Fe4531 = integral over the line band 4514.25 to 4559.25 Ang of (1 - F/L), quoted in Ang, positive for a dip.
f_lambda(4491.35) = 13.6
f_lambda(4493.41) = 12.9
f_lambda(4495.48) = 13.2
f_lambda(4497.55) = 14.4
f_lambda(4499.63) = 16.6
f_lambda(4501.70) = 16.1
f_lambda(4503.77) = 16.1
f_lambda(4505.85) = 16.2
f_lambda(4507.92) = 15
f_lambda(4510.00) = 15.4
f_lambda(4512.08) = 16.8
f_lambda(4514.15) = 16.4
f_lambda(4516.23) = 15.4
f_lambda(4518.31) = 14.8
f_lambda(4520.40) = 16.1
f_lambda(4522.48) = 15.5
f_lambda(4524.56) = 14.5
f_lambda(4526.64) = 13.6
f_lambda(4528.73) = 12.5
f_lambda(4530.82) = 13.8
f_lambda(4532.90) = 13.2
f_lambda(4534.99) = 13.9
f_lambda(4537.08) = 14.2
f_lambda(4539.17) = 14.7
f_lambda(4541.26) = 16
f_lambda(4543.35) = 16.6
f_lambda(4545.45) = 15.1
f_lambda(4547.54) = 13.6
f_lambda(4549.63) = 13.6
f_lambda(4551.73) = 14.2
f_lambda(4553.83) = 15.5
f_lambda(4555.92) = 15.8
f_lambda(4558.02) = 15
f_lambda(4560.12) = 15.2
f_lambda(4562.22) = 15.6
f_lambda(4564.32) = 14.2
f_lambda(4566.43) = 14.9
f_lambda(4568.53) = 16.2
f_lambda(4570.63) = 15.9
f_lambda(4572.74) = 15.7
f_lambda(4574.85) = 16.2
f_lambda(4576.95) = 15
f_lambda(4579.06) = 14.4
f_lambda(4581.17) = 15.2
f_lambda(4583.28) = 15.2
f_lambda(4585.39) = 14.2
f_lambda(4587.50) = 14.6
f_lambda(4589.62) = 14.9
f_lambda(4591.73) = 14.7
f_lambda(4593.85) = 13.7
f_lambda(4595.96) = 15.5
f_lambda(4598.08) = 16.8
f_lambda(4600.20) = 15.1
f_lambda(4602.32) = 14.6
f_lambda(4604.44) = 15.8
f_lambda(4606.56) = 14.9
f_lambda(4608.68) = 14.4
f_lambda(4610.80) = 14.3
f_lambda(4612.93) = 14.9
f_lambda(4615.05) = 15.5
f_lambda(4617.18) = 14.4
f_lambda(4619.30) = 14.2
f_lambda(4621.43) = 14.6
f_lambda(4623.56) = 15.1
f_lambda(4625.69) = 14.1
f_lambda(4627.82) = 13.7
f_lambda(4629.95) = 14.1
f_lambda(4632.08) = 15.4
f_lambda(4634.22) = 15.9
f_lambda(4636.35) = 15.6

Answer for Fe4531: 2.9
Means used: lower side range 15.9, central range 14.7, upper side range 15.4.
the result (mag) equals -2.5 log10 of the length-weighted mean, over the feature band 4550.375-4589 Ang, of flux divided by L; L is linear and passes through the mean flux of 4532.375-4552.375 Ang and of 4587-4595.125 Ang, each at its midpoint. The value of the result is -0.05 mag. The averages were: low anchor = 14.5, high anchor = 14.5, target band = 15.1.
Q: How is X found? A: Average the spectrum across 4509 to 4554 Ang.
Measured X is 14.8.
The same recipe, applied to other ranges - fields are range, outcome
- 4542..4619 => 15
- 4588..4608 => 15.1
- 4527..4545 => 14.4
